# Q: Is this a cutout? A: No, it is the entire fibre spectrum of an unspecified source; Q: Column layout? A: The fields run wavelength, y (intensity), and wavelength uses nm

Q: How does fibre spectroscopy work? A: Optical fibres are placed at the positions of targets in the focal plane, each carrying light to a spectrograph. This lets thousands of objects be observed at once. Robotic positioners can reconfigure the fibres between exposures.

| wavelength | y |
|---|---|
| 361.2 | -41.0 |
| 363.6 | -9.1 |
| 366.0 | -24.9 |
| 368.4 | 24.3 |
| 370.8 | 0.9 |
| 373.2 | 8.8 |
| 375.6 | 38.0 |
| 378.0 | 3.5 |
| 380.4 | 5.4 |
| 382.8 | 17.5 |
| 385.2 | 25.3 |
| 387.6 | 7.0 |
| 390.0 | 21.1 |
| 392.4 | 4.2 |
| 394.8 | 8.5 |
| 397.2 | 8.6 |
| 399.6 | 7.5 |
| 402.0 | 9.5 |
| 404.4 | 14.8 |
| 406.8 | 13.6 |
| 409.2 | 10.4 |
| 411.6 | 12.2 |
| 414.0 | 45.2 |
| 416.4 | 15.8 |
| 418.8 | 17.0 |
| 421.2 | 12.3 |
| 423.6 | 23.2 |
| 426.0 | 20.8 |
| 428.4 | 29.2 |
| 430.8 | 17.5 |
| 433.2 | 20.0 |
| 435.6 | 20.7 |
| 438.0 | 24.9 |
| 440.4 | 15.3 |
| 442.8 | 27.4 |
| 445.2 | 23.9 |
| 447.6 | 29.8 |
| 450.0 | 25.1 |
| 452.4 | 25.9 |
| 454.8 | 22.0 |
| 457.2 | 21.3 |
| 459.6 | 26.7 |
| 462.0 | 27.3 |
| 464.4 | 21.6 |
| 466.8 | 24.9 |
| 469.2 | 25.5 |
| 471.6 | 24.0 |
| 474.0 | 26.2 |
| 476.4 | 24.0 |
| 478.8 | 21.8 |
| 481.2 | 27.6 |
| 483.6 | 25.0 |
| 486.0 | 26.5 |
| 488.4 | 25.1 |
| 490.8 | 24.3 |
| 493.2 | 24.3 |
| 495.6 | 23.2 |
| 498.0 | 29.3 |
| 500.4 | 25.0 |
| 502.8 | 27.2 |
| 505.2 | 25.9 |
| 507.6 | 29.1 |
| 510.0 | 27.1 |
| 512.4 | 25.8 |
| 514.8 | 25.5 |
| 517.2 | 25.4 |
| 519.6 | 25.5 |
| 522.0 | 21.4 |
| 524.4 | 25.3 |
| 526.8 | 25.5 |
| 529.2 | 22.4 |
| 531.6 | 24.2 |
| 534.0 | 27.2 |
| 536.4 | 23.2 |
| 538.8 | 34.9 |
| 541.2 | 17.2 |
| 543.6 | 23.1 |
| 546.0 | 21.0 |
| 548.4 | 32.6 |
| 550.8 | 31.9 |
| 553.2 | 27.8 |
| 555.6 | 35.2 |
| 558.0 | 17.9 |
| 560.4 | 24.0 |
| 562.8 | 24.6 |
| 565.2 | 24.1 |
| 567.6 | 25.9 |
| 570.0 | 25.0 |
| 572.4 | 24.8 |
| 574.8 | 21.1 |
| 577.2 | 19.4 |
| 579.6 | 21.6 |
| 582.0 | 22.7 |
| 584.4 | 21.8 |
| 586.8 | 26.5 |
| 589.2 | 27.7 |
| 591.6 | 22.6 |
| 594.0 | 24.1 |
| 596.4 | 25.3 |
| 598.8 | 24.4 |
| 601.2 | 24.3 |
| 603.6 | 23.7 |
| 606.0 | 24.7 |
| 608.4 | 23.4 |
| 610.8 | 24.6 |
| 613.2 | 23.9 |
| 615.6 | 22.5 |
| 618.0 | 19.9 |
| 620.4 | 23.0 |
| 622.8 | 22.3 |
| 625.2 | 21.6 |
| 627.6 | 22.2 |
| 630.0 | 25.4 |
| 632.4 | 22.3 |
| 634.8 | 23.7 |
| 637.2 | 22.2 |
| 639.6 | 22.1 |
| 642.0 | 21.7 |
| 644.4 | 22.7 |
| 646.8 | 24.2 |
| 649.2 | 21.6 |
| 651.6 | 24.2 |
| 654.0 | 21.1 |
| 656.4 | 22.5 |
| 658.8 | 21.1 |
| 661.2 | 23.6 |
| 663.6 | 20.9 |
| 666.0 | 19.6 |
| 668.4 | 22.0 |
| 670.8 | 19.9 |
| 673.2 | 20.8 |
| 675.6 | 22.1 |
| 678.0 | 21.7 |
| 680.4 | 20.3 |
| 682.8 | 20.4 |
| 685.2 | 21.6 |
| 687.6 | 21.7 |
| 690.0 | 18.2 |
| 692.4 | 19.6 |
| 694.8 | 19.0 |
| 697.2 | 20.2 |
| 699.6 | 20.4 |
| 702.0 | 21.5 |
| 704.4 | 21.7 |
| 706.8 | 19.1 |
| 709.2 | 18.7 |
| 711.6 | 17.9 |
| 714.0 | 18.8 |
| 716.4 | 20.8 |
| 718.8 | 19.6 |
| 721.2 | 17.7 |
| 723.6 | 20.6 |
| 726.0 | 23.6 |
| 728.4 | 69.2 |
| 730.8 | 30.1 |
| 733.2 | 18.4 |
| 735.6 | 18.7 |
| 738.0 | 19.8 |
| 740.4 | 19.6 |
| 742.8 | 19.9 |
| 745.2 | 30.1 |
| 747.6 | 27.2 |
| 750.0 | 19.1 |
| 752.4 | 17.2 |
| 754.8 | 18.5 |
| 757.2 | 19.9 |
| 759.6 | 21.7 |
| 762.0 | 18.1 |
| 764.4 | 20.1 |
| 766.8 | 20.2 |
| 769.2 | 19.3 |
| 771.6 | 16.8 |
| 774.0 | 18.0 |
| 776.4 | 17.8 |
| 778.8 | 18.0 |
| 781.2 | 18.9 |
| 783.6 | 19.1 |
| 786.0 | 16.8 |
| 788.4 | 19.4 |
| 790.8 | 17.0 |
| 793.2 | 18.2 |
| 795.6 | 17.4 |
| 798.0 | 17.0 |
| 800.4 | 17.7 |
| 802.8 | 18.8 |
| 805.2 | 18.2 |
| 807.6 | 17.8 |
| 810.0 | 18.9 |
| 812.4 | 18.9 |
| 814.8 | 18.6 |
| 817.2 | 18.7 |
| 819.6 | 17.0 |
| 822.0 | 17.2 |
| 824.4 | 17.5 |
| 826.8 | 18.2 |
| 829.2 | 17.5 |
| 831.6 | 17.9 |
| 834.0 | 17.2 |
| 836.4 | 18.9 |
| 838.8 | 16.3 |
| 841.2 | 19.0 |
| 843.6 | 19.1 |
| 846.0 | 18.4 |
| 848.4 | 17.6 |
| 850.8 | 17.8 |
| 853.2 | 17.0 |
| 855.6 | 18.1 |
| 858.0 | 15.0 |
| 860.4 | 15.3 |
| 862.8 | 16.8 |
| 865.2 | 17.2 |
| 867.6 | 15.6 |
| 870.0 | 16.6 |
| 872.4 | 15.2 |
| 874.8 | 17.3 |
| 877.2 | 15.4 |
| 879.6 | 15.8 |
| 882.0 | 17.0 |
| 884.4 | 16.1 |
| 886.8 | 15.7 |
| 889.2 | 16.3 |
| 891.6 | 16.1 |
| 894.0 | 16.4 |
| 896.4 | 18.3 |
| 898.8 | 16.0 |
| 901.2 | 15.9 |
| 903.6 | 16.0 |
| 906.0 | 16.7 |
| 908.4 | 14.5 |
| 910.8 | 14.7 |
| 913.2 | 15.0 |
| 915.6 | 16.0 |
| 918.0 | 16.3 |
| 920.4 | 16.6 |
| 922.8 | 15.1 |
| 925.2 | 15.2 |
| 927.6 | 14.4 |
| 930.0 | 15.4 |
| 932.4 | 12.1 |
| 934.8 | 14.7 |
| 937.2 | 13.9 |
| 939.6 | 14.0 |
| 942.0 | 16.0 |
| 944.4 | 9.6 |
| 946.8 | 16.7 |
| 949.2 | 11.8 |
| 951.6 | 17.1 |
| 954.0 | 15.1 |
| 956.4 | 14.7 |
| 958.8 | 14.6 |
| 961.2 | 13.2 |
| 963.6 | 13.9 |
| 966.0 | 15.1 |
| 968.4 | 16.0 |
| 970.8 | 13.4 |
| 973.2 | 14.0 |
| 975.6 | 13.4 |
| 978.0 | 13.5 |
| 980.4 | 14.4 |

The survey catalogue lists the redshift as 0.110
